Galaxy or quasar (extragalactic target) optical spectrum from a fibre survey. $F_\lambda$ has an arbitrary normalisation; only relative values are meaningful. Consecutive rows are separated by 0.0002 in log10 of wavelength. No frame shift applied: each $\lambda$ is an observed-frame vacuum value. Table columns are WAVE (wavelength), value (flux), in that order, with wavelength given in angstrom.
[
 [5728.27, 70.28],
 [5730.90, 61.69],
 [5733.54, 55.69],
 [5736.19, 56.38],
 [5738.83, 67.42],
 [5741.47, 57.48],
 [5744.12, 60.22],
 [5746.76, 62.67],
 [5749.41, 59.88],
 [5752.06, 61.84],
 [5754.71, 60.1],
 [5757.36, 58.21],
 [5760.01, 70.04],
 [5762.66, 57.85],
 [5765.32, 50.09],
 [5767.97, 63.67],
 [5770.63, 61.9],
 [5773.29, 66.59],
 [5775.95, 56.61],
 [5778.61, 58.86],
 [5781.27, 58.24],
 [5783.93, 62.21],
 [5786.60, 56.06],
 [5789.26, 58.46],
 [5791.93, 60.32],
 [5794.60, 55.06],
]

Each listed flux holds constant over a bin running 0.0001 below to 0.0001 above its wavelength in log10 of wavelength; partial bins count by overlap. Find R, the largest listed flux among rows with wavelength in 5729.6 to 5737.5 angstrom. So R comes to 61.69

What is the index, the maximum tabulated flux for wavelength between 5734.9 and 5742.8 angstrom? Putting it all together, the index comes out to 67.42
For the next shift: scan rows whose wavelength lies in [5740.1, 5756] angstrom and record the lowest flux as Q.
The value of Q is 57.48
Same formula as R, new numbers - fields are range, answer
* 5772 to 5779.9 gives 66.59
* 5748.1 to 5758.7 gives 61.84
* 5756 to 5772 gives 70.04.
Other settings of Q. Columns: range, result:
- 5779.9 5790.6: 56.06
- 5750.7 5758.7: 58.21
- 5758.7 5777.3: 50.09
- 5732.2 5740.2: 55.69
